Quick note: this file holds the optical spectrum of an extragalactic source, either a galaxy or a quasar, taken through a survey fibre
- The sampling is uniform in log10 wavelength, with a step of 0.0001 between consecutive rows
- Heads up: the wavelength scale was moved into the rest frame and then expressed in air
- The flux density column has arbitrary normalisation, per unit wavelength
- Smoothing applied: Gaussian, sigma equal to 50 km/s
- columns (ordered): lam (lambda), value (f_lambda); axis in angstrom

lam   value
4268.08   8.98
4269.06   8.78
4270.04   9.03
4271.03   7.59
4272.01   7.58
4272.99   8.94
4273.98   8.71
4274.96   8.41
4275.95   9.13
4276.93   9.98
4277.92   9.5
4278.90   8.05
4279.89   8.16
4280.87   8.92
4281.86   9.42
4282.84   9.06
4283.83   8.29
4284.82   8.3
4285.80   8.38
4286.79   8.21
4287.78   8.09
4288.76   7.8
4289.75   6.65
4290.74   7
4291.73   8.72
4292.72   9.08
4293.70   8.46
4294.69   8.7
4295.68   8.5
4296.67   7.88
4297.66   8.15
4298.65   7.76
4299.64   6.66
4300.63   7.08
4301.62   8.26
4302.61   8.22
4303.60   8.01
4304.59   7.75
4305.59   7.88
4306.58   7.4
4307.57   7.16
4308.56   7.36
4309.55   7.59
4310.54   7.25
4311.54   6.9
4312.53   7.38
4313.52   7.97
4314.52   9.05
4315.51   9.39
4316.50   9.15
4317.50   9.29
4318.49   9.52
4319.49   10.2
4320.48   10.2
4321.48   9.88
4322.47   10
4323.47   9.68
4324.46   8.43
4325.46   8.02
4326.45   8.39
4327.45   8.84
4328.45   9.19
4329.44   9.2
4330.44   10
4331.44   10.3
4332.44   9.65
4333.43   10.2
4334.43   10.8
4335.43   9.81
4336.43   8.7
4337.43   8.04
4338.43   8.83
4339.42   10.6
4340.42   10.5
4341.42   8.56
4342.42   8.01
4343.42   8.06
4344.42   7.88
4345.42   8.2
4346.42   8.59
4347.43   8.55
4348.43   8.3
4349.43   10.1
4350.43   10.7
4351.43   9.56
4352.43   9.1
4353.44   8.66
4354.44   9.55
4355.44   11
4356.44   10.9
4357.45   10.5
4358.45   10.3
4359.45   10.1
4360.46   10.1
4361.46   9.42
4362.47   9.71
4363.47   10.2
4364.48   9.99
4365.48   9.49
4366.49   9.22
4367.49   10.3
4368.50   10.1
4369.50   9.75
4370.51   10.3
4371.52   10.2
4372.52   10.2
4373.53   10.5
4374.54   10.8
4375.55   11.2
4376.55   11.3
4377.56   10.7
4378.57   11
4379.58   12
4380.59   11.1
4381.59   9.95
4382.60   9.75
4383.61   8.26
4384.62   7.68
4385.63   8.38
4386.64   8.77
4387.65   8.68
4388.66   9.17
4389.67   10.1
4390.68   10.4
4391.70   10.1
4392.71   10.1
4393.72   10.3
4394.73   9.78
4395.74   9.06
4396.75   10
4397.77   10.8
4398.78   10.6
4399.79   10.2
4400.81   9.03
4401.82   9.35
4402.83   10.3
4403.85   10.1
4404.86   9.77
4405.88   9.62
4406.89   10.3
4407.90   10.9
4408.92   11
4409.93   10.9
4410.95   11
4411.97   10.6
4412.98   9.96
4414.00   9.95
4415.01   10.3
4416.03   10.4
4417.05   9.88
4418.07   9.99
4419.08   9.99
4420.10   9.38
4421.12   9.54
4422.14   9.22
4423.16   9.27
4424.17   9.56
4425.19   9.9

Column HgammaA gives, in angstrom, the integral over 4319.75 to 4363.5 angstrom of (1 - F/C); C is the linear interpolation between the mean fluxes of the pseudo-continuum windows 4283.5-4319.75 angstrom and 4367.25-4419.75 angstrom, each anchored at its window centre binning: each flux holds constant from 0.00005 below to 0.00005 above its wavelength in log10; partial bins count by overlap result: -2.37 angstrom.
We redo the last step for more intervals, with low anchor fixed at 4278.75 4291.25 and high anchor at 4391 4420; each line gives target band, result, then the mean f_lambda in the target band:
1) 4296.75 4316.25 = 1.7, 7.77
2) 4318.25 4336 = -1.4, 9.57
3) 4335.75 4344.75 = 0.2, 8.84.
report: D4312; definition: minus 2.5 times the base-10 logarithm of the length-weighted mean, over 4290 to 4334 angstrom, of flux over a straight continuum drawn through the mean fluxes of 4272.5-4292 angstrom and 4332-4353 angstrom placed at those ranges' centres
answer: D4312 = 0.037 mag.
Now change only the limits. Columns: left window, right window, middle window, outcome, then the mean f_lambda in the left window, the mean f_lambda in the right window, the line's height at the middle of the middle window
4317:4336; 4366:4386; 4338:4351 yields 0.09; 9.55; 10.1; 9.77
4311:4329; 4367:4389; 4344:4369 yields 0.00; 8.97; 10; 9.62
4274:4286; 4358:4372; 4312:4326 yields 0.02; 8.81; 9.94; 9.33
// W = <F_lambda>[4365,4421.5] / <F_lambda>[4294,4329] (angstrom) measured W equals 1.20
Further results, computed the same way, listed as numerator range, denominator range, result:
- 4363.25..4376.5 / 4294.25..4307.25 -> 1.30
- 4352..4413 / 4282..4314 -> 1.27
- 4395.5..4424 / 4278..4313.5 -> 1.26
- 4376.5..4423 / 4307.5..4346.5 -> 1.11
